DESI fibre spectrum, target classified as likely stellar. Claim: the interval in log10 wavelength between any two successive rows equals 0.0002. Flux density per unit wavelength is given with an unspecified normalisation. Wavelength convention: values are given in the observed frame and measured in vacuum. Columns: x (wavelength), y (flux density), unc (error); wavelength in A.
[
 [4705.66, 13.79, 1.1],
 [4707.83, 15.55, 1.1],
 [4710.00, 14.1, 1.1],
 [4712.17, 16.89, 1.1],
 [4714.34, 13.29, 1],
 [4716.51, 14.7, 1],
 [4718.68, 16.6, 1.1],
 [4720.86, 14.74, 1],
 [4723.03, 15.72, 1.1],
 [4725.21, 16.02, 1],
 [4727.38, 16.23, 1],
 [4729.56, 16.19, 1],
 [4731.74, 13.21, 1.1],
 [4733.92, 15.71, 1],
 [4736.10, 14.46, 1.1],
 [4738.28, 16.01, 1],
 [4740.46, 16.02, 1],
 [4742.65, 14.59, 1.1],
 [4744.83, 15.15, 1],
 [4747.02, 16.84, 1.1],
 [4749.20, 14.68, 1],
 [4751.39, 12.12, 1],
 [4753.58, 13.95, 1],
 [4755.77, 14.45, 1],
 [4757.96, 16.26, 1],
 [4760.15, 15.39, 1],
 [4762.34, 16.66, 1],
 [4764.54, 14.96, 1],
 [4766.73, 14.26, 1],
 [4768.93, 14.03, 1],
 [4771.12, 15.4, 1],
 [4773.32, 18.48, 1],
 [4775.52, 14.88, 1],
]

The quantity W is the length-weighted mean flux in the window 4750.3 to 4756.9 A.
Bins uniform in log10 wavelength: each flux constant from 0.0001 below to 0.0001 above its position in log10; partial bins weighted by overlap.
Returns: 13.5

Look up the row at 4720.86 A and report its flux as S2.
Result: 14.74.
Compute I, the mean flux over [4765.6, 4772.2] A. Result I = 14.6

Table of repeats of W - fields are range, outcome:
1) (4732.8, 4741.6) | 15.5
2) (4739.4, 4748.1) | 15.6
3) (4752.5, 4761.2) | 15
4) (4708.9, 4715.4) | 14.8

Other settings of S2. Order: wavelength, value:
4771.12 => 15.4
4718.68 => 16.6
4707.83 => 15.55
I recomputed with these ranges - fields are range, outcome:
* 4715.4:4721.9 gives 15.3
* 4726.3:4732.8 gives 15.2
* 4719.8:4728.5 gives 15.7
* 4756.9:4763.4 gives 16.1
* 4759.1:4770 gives 15.1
